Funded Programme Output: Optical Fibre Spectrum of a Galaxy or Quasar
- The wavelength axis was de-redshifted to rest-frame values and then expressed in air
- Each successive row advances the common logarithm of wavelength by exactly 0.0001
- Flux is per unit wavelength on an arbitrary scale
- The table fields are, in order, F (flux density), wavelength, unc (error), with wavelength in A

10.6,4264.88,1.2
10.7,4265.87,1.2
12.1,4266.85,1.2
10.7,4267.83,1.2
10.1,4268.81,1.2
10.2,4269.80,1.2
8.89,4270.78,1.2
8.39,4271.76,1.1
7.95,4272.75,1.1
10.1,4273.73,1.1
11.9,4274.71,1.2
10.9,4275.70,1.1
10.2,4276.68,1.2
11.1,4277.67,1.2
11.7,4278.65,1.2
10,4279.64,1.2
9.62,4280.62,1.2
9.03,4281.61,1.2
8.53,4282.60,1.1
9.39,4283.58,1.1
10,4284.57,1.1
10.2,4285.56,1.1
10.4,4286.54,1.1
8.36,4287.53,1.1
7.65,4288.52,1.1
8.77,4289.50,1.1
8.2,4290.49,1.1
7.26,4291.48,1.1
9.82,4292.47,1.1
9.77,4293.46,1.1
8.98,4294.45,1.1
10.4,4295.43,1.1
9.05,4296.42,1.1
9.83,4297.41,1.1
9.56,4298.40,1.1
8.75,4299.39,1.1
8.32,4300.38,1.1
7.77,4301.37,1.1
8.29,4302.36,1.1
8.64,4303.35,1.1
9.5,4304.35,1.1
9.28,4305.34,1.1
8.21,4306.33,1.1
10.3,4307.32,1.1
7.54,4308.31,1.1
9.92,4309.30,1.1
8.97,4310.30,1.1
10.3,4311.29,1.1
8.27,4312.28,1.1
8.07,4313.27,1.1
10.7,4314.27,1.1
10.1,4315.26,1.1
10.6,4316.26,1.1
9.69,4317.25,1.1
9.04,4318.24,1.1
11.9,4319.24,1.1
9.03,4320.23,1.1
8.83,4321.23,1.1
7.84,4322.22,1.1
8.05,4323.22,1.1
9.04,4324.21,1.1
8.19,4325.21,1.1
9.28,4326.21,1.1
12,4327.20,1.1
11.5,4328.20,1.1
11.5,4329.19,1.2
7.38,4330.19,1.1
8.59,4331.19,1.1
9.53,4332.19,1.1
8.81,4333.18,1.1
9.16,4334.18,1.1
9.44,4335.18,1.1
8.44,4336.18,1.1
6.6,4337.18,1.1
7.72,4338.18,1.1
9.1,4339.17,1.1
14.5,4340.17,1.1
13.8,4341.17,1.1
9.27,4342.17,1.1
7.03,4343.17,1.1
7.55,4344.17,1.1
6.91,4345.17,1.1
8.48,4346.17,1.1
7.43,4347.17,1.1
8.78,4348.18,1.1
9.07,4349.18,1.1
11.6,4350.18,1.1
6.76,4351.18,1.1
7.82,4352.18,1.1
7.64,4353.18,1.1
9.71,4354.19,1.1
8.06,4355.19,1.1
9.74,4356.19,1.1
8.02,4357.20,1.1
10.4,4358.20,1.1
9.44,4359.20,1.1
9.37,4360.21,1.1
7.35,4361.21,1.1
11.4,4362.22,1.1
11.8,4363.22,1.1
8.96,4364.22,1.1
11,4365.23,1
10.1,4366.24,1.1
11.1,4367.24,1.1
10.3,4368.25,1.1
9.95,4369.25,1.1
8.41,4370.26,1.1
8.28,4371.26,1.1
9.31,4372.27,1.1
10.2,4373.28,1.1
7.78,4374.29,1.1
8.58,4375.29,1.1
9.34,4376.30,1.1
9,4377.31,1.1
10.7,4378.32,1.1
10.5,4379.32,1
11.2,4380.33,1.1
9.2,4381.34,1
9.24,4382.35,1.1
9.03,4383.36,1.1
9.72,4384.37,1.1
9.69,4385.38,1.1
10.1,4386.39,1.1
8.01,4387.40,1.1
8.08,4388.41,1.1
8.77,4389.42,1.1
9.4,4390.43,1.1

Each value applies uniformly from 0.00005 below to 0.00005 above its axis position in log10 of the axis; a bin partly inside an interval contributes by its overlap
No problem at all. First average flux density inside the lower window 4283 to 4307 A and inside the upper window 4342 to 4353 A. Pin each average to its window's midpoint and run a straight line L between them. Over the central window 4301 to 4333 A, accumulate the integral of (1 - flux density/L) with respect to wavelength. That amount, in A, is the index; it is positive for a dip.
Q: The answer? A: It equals -2.4 A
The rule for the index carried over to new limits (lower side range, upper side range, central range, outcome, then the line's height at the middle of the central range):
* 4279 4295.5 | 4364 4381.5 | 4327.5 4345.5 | 0.3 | 9.47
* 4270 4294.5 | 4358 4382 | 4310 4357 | 2.2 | 9.63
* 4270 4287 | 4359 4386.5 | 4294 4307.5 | 1.1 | 9.85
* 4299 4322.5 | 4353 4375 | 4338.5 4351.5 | 0.2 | 9.38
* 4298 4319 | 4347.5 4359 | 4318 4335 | -0.7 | 9.04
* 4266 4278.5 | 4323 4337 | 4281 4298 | 1.4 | 9.99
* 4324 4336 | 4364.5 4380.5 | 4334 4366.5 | 1.5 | 9.6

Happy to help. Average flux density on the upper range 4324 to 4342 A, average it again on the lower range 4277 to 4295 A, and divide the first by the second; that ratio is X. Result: 1.03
